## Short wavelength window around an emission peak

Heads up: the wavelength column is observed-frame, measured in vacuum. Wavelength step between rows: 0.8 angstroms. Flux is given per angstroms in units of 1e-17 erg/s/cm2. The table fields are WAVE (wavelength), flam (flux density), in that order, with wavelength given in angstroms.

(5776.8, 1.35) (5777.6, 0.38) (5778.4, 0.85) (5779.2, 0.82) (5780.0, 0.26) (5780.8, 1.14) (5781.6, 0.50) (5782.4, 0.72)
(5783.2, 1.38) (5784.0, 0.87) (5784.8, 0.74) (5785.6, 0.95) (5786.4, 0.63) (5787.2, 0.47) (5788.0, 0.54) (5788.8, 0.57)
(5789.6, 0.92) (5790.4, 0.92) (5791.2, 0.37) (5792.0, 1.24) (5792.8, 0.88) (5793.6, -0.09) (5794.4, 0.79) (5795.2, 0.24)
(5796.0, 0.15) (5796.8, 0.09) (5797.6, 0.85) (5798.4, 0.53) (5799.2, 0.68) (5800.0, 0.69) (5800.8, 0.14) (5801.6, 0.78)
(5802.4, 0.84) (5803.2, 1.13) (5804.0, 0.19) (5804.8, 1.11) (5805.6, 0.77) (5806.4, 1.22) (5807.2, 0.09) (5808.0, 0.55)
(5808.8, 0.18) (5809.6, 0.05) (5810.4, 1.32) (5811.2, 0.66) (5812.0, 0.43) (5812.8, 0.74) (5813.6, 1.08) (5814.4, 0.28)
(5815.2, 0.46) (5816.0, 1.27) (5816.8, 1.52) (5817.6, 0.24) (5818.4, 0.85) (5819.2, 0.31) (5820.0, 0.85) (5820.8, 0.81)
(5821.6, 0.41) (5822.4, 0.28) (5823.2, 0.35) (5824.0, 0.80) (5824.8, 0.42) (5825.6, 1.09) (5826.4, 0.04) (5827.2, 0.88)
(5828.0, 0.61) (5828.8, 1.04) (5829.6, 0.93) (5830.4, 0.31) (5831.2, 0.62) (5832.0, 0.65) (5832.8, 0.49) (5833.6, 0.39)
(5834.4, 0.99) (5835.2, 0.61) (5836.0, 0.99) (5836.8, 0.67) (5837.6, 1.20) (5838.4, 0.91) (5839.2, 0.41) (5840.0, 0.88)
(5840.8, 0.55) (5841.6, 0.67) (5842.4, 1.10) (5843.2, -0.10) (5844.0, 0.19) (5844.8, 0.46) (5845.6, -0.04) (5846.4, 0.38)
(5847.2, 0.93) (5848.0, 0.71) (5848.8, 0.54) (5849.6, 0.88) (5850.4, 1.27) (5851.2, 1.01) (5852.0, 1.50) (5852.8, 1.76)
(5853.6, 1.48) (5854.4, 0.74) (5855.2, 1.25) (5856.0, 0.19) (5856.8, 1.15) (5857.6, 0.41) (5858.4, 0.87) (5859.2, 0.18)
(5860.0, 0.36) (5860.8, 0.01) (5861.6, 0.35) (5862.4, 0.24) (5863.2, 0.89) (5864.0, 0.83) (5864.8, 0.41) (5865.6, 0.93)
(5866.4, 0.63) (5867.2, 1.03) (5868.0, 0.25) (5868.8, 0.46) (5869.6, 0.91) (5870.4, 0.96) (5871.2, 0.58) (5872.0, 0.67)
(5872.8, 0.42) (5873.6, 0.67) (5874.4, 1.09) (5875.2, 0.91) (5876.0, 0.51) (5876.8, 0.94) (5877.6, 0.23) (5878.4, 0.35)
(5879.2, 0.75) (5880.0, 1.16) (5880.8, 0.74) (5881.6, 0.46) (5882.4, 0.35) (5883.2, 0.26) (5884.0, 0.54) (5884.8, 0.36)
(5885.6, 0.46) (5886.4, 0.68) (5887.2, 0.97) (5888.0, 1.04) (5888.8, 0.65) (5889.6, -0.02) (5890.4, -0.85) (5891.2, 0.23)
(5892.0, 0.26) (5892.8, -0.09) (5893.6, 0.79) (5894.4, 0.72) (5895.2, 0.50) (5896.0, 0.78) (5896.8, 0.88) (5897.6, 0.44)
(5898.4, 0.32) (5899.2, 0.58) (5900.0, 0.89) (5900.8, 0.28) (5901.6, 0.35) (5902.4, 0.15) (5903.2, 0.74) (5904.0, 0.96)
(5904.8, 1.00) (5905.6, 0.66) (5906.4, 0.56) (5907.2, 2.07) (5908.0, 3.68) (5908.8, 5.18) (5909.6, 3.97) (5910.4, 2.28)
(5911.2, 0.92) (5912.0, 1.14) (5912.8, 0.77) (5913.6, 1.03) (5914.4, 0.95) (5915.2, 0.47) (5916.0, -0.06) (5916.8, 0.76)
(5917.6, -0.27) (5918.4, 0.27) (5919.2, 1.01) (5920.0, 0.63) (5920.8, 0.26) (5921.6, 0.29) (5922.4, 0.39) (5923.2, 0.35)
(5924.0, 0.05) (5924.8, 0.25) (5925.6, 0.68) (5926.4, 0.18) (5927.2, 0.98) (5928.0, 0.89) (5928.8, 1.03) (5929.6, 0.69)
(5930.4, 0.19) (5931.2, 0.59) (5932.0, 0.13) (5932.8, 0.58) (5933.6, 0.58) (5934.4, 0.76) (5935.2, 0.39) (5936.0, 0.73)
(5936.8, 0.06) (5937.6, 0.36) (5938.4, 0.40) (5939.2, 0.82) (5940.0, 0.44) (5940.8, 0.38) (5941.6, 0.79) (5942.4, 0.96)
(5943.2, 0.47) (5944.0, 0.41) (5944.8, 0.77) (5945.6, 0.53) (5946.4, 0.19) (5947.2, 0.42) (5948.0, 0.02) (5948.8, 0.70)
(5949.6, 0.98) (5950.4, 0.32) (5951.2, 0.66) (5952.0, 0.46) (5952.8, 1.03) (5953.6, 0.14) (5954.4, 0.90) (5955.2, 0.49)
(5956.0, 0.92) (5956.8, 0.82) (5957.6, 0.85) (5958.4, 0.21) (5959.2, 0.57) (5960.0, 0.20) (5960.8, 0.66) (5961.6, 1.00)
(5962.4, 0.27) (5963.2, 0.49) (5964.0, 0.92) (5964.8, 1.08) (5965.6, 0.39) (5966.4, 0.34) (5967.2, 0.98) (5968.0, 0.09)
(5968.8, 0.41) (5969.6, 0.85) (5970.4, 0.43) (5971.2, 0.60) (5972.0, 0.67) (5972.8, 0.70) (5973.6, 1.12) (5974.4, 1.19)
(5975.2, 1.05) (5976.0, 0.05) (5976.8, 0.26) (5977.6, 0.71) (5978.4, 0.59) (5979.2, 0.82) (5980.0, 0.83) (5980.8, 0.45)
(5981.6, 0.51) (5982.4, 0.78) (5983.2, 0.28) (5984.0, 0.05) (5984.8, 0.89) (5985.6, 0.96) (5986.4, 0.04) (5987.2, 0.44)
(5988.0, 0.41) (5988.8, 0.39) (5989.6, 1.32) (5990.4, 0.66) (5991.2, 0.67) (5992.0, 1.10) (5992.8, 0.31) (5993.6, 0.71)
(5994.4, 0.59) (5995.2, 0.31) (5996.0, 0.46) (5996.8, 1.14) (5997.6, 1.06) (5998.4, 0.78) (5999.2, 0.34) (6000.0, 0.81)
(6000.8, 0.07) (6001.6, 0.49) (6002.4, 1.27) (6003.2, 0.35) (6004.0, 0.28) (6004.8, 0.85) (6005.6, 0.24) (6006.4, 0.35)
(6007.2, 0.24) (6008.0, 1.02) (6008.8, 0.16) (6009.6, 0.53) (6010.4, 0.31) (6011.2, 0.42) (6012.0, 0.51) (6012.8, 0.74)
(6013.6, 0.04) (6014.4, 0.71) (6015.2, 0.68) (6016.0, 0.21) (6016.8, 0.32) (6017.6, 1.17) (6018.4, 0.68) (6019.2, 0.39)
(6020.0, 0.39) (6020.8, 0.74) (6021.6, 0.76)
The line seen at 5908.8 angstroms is [O III] 5007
